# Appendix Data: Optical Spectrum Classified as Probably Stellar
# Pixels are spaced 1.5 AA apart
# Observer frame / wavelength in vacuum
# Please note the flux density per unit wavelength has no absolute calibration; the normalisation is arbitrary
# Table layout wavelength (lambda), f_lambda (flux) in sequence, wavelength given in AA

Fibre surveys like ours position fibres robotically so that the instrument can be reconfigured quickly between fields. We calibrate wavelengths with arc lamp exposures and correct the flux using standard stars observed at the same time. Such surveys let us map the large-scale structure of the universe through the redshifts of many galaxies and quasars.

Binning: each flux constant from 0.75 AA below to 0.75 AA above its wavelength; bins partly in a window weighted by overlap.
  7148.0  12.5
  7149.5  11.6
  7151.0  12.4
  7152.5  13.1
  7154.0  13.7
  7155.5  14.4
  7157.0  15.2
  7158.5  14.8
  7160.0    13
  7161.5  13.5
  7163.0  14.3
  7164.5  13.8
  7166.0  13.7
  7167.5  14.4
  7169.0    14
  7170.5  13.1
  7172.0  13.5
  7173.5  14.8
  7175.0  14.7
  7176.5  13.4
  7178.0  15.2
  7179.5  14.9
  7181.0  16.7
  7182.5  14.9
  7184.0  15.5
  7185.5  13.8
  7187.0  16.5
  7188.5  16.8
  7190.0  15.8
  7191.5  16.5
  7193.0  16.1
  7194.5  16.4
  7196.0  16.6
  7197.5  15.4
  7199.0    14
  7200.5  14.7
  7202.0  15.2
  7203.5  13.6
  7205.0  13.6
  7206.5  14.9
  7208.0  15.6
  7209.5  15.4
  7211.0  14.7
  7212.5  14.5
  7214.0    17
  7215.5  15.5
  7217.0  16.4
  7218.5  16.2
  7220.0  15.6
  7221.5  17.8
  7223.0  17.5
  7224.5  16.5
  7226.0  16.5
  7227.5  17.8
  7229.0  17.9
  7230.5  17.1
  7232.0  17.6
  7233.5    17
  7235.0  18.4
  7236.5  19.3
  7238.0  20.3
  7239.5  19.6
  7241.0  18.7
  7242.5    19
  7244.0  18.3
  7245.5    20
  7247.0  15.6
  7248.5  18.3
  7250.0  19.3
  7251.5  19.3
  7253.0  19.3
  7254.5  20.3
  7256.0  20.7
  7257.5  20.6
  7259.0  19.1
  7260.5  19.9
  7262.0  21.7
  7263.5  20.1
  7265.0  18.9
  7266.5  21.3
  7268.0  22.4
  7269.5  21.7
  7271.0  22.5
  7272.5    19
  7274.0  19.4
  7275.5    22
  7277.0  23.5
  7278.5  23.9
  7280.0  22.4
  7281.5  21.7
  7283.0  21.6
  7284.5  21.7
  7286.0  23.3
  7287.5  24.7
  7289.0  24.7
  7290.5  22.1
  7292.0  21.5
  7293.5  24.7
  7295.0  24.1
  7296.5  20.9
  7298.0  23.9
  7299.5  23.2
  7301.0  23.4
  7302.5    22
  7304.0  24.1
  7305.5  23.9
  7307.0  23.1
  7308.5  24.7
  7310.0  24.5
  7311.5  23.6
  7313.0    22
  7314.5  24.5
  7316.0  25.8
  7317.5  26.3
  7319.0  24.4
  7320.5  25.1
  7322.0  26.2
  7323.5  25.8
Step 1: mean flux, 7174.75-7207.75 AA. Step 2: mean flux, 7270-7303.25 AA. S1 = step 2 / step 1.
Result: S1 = 1.48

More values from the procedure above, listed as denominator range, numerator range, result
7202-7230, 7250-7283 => 1.31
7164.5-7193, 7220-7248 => 1.21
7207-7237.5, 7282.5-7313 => 1.39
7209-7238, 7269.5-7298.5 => 1.33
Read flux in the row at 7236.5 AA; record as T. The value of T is 19.3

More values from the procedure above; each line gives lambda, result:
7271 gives 22.5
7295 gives 24.1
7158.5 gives 14.8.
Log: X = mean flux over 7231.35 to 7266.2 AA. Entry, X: 19.2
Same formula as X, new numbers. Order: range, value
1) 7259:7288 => 21.6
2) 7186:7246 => 16.6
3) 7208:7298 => 19.6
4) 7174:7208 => 15.2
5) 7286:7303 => 23.2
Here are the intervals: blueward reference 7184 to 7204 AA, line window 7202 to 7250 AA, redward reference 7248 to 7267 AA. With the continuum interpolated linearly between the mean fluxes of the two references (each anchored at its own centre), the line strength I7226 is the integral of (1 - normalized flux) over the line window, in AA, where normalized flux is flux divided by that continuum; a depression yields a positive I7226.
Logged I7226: 2.1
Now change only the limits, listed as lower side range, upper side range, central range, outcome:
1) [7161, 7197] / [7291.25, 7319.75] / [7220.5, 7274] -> 1.60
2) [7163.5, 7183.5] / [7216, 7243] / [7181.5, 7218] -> 1.18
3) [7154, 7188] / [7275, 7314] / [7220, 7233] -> 0.80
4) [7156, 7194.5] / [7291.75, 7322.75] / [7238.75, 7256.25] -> 0.72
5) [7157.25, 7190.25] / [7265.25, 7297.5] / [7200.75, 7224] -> 2.42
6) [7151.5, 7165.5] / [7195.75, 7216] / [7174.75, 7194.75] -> -1.34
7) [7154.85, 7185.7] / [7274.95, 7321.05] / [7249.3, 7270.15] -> 0.42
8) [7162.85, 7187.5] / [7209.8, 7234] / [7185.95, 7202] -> -0.49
